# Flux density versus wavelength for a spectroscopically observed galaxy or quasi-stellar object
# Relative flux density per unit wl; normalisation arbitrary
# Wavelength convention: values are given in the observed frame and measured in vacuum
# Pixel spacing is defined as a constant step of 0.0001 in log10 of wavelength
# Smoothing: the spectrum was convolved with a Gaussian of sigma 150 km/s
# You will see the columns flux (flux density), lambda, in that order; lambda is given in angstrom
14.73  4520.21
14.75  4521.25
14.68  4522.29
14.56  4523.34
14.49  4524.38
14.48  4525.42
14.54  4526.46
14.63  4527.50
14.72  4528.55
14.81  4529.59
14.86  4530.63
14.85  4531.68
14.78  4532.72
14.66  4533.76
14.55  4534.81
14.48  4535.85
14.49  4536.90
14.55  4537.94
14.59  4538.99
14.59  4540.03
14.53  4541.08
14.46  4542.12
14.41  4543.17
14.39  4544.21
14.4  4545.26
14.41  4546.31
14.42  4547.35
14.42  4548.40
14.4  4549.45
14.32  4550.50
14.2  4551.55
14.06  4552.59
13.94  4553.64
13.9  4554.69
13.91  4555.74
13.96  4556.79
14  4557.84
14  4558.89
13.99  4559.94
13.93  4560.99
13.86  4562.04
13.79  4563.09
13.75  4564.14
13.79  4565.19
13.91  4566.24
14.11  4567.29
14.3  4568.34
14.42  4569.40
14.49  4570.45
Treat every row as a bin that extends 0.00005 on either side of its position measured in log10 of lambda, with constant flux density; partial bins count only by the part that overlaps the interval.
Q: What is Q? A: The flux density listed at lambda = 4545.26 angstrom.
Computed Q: 14.4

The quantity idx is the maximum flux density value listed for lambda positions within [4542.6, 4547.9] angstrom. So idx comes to 14.42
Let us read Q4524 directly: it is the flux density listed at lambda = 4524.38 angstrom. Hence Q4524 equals 14.49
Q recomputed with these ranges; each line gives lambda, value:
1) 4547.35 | 14.42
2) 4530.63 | 14.86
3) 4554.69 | 13.9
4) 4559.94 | 13.99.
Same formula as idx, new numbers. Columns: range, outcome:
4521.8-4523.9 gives 14.68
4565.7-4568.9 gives 14.3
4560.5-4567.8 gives 14.11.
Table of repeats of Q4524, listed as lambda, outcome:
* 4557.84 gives 14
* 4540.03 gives 14.59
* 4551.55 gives 14.2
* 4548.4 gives 14.42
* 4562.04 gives 13.86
